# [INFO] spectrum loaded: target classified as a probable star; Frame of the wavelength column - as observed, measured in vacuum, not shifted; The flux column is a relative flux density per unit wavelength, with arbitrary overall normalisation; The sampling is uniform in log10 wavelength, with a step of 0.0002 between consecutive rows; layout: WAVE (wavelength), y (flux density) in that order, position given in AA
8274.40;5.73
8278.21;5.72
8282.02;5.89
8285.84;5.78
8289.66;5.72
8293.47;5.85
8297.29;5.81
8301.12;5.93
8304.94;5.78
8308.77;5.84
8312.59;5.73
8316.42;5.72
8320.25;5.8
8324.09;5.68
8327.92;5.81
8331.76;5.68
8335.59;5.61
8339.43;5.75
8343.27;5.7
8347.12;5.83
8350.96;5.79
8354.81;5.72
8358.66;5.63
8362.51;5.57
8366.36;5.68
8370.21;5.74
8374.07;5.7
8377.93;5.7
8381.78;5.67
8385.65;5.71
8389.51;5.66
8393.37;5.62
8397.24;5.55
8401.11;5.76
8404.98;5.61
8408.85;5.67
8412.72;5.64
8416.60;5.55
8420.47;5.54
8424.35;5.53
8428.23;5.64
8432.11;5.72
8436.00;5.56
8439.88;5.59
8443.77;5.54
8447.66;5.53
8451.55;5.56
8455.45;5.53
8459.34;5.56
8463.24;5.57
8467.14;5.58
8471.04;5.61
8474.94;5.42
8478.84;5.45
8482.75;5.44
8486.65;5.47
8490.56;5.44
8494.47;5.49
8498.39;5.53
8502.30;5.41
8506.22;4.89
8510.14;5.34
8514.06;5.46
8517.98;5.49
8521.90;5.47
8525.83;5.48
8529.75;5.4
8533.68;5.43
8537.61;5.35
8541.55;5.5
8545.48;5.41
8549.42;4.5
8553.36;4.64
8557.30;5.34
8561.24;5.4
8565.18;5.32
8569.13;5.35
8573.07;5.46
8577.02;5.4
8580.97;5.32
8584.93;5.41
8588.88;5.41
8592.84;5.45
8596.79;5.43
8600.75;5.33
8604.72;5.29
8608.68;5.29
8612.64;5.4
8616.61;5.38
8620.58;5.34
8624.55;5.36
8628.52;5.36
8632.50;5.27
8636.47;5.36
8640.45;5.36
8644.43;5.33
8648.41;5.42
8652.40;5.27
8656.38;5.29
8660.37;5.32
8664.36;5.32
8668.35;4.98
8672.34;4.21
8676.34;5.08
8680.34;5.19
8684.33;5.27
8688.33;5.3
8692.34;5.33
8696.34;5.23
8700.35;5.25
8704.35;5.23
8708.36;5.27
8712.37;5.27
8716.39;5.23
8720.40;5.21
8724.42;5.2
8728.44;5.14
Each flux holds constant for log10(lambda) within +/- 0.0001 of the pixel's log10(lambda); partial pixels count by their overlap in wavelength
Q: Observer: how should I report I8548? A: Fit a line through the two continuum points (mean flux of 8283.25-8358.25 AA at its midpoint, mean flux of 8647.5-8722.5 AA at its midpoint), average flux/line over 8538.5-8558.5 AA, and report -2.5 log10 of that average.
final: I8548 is 0.067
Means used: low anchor 5.76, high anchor 5.19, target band 5.08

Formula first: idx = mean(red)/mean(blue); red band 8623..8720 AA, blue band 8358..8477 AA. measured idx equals 0.9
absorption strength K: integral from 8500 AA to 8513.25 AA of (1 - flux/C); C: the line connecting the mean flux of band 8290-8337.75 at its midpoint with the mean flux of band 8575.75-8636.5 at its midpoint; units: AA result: 0.6 AA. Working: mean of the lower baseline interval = 5.77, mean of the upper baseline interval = 5.36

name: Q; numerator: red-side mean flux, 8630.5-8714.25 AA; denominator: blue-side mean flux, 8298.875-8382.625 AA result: 0.91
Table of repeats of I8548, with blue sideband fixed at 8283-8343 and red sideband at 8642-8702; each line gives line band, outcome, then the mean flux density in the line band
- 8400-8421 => 0.00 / 5.63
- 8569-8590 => -0.01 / 5.4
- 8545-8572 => 0.05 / 5.13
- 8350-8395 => 0.00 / 5.68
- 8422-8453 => 0.00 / 5.58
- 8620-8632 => -0.02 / 5.34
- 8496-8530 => 0.01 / 5.39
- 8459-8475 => -0.01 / 5.56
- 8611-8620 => -0.02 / 5.38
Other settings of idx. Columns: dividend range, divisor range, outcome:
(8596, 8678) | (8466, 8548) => 0.97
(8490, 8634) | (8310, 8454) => 0.94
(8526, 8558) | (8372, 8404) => 0.92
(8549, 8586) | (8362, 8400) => 0.92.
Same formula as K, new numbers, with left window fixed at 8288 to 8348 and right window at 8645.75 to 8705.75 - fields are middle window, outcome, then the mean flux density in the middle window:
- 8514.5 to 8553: 0.72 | 5.31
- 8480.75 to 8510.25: 0.52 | 5.38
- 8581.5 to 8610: -0.33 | 5.37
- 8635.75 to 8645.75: -0.21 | 5.35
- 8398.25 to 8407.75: -0.08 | 5.67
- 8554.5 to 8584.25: 0.01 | 5.35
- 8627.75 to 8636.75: -0.12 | 5.32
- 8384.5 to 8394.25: -0.03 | 5.67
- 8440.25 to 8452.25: 0.02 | 5.55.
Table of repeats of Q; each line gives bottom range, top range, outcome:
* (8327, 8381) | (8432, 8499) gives 0.97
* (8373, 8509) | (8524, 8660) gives 0.96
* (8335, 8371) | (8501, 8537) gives 0.94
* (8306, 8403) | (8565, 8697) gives 0.93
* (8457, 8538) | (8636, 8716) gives 0.96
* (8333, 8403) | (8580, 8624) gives 0.94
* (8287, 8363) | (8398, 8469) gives 0.97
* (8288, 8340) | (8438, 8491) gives 0.96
